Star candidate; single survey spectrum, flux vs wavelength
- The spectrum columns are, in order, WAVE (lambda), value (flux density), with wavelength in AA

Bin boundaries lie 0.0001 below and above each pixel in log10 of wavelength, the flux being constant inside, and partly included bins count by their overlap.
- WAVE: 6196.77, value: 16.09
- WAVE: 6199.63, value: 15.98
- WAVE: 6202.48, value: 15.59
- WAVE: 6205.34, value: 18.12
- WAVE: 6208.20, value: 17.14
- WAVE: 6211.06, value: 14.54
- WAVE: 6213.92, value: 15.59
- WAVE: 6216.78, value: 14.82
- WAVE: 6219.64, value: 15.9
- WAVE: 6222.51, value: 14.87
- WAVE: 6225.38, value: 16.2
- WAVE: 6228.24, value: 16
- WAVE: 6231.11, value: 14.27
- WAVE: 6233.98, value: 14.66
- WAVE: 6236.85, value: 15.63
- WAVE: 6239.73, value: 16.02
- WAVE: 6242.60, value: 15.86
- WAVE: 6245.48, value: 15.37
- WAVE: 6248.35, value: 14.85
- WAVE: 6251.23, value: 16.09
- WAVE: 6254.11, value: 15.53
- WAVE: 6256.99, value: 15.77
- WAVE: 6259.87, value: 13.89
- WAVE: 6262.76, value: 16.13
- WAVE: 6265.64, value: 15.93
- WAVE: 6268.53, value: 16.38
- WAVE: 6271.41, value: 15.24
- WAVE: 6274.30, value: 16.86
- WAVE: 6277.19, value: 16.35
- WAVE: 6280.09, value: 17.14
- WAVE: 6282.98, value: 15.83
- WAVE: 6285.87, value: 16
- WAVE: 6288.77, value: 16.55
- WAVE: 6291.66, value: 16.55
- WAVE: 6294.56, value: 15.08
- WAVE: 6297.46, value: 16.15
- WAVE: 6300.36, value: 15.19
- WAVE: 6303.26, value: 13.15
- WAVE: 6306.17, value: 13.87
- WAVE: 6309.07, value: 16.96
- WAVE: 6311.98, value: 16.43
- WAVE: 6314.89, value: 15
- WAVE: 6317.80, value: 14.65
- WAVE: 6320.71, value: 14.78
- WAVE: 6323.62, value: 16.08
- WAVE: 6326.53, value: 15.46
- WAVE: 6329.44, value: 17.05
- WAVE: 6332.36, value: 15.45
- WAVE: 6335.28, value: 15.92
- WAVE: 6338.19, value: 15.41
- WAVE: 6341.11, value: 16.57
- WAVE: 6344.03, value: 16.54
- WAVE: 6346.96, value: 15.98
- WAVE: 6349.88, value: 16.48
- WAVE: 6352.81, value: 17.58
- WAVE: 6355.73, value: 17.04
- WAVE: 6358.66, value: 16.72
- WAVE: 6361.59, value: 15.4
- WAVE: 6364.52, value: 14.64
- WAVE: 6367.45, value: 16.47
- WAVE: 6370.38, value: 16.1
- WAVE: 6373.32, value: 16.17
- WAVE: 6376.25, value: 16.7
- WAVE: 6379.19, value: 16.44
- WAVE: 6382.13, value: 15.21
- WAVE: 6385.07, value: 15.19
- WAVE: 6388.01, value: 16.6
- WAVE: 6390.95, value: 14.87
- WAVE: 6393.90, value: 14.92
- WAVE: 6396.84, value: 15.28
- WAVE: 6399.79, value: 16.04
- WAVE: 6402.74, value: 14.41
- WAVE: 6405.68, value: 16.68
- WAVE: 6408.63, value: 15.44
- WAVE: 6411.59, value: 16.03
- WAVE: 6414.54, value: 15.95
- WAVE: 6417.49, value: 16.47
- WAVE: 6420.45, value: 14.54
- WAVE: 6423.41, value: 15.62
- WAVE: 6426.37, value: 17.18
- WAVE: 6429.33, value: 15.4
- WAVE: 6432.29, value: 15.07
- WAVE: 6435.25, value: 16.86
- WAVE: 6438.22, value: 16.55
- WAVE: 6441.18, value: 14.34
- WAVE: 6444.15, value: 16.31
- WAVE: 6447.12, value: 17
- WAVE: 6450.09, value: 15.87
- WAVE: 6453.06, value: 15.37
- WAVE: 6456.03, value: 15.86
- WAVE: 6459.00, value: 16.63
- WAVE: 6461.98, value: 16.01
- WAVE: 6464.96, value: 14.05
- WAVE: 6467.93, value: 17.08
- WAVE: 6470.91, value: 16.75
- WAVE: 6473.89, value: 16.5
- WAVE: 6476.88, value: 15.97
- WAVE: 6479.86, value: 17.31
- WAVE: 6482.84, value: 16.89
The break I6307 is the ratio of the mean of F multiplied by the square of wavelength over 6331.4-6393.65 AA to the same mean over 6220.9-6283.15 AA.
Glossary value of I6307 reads 1.06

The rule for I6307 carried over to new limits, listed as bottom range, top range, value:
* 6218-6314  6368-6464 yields 1.06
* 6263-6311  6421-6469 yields 1.06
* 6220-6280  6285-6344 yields 1.02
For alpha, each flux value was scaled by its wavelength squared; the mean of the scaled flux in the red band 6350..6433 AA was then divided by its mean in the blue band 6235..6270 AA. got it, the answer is 1.1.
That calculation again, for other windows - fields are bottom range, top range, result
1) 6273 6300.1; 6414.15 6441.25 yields 1.02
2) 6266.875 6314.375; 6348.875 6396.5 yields 1.04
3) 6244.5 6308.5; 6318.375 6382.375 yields 1.05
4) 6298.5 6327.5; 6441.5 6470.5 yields 1.10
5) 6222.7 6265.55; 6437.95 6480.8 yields 1.11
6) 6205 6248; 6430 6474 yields 1.10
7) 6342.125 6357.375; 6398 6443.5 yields 0.97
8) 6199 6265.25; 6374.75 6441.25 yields 1.07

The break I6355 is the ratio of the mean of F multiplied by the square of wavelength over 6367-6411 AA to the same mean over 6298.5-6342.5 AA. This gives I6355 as 1.0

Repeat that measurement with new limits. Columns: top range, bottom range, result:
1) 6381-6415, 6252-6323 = 1.03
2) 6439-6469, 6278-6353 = 1.05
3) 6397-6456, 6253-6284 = 1.05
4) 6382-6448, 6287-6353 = 1.03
